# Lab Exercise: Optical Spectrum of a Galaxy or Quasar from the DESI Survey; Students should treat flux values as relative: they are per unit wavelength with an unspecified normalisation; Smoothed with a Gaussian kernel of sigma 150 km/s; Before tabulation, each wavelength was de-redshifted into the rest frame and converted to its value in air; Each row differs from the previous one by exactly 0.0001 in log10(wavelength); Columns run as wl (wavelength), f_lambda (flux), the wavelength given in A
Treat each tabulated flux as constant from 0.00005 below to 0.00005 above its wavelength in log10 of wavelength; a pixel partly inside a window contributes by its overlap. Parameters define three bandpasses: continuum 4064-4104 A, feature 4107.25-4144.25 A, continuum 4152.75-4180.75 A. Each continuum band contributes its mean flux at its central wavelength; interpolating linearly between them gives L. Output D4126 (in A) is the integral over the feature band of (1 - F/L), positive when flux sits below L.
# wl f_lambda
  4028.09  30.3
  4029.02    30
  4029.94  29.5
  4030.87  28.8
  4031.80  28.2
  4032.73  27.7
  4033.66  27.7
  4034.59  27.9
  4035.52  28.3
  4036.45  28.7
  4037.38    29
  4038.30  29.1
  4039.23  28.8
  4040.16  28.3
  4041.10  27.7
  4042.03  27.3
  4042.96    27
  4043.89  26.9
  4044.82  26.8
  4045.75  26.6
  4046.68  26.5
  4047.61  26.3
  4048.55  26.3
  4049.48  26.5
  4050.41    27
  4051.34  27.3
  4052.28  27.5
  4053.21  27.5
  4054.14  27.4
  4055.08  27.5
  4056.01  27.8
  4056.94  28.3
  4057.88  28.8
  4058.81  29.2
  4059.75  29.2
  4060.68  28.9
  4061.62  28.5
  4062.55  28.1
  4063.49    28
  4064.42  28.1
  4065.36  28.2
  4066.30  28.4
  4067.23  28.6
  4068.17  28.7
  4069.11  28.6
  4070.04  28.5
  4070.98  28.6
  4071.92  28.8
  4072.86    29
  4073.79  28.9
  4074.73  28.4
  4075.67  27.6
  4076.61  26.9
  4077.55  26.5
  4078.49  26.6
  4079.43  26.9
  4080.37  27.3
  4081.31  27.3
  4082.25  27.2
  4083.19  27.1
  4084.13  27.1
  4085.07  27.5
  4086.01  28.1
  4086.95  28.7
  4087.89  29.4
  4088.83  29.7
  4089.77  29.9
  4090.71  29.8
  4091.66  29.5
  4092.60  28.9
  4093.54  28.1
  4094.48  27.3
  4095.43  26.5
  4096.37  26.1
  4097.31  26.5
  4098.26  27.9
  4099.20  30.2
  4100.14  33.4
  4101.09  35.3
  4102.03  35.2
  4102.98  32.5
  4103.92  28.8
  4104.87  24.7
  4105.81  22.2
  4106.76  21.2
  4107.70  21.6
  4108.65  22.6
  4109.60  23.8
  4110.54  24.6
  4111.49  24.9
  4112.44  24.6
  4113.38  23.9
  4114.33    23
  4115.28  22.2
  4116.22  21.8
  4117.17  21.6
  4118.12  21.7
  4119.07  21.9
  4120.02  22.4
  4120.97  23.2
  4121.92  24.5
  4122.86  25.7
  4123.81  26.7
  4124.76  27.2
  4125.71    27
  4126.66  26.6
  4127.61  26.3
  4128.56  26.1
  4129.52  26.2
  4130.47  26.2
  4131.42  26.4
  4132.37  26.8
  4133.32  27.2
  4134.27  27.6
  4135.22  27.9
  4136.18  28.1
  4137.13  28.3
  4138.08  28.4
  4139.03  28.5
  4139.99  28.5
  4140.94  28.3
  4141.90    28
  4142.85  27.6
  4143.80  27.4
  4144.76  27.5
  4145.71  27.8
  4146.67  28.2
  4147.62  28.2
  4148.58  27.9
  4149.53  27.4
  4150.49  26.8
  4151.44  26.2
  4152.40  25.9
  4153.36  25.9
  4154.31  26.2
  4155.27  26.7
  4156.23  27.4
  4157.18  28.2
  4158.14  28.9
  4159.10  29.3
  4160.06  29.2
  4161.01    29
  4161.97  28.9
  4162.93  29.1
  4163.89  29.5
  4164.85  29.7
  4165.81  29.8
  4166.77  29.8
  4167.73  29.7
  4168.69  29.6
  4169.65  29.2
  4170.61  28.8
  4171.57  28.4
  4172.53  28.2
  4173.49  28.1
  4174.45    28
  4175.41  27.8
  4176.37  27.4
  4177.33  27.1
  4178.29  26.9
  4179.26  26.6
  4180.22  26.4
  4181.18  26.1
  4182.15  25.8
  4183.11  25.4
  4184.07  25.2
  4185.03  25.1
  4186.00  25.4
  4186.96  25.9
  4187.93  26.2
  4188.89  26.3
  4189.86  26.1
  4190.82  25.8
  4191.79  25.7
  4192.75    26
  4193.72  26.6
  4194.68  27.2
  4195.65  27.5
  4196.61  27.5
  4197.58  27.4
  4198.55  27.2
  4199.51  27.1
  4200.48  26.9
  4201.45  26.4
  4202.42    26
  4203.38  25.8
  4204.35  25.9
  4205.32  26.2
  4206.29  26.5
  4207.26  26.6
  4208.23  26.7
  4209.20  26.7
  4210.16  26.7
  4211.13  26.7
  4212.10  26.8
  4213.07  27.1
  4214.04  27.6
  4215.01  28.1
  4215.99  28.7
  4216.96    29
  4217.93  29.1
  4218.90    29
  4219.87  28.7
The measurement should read 3.81 A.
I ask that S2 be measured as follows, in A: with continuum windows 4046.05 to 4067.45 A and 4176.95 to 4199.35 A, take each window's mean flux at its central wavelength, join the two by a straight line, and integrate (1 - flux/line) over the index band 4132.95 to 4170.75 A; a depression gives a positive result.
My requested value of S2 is -2.02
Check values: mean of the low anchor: 27.8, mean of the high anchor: 26.3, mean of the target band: 28.2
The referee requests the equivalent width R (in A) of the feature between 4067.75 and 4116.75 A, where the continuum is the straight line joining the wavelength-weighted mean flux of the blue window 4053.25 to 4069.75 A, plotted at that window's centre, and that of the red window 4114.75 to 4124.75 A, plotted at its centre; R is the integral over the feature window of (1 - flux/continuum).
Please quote -3.01 A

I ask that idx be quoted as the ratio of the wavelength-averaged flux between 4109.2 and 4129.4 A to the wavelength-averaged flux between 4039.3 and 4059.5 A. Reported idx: 0.89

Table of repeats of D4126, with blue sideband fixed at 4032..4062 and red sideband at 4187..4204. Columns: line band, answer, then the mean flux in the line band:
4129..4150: -0.5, 27.6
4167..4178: -0.7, 28.4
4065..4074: -0.3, 28.6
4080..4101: -0.8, 28.5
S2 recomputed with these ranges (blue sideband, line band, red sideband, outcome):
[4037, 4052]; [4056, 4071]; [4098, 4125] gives -1.0 A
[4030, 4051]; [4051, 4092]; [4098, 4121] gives -2.4 A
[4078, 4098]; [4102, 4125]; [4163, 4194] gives 2.9 A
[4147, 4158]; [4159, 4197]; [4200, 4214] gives -0.9 A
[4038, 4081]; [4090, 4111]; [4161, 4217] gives 0.0 A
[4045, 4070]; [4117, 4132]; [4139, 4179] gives 1.6 A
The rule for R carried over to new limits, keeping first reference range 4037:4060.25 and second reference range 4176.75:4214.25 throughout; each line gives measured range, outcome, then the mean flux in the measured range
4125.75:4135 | 0.1 A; 26.7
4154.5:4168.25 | -1.1 A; 28.9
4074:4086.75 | 0.0 A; 27.3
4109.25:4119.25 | 1.5 A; 23.1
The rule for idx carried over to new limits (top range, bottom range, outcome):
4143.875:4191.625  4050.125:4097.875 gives 0.98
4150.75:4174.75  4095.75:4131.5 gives 1.10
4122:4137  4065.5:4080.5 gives 0.96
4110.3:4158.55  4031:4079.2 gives 0.94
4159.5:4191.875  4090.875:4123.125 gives 1.07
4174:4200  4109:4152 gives 1.02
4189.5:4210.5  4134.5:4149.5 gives 0.95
